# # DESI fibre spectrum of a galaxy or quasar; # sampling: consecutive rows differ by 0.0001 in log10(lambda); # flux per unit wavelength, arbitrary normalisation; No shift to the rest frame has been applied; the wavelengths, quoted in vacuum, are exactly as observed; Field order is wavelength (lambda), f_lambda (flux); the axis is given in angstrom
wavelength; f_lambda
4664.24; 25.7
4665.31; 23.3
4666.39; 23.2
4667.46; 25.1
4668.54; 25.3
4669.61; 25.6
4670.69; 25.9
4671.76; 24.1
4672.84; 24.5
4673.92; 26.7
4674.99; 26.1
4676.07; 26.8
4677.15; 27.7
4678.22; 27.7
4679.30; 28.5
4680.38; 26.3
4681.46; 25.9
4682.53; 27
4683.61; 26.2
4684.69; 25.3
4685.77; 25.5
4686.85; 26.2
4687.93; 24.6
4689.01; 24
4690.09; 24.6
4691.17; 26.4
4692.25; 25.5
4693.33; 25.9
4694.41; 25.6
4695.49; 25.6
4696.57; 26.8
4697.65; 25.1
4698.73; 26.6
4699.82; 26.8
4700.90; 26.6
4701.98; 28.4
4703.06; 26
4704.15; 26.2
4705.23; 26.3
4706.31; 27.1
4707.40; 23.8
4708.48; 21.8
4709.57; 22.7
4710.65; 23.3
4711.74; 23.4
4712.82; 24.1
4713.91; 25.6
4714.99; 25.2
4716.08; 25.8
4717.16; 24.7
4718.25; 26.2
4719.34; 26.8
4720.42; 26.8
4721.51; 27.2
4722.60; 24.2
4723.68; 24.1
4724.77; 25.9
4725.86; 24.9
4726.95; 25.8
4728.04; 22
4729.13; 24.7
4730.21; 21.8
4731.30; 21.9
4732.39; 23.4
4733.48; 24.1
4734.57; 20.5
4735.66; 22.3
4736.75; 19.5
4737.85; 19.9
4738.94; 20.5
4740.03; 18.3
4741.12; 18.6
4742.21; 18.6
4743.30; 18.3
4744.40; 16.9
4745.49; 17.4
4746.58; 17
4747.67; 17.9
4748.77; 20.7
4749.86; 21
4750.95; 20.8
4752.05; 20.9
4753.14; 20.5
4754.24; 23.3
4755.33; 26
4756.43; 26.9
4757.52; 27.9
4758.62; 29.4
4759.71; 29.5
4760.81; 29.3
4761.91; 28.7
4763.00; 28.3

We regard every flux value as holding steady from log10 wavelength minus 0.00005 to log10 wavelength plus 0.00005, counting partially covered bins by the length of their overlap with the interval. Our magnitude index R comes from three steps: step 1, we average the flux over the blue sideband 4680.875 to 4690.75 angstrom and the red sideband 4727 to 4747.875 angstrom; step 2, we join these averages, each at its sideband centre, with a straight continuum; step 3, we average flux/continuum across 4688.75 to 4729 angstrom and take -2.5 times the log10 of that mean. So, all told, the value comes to -0.10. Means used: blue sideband 25.5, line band 25.3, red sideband 20.4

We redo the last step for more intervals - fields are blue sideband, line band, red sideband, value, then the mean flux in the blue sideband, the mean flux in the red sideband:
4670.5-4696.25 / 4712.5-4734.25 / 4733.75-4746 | -0.166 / 26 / 19.3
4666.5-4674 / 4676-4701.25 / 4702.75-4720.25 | -0.046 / 25.1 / 25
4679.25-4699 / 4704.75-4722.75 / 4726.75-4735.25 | -0.041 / 25.8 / 22.9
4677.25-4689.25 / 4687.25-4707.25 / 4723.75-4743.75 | -0.042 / 26.2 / 21.8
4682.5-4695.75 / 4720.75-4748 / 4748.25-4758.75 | 0.126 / 25.5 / 23.5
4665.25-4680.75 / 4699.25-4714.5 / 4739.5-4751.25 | -0.121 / 25.8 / 18.6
